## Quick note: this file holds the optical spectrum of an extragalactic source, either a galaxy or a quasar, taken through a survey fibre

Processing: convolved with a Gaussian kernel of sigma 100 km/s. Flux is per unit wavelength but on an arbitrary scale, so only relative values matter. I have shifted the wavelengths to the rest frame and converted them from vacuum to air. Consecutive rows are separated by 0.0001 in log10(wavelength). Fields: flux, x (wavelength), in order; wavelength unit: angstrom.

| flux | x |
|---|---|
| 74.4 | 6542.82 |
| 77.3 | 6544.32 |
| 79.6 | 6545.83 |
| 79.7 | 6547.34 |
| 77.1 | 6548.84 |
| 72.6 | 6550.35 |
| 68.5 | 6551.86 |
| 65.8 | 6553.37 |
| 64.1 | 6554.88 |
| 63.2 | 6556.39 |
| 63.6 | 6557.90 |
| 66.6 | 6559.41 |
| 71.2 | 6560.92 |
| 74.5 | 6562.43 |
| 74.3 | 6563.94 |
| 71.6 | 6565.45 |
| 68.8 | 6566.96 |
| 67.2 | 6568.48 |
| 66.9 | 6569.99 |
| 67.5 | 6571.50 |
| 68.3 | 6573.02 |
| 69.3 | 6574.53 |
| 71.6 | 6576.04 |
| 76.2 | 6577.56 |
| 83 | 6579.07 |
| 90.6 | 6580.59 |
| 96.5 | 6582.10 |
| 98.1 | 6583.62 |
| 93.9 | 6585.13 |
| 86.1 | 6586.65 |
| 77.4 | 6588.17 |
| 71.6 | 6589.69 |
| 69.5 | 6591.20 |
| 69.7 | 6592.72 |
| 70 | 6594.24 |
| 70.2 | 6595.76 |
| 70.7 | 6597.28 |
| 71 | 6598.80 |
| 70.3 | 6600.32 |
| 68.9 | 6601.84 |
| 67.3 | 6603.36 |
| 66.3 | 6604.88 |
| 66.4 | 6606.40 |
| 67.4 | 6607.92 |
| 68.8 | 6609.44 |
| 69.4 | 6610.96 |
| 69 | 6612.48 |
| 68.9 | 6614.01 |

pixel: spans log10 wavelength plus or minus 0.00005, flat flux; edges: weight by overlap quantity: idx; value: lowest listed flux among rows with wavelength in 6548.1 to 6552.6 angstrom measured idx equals 68.5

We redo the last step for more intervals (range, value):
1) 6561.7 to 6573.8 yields 66.9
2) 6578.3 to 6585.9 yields 83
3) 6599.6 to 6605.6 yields 66.3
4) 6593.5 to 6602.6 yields 68.9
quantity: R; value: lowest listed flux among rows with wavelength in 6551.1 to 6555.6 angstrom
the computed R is 64.1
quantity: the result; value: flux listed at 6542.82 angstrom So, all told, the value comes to 74.4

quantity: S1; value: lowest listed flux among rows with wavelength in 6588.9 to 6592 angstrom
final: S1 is 69.5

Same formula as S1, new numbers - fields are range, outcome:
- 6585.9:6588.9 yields 77.4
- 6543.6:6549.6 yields 77.1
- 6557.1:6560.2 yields 63.6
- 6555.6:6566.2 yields 63.2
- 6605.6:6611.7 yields 66.4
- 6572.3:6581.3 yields 68.3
